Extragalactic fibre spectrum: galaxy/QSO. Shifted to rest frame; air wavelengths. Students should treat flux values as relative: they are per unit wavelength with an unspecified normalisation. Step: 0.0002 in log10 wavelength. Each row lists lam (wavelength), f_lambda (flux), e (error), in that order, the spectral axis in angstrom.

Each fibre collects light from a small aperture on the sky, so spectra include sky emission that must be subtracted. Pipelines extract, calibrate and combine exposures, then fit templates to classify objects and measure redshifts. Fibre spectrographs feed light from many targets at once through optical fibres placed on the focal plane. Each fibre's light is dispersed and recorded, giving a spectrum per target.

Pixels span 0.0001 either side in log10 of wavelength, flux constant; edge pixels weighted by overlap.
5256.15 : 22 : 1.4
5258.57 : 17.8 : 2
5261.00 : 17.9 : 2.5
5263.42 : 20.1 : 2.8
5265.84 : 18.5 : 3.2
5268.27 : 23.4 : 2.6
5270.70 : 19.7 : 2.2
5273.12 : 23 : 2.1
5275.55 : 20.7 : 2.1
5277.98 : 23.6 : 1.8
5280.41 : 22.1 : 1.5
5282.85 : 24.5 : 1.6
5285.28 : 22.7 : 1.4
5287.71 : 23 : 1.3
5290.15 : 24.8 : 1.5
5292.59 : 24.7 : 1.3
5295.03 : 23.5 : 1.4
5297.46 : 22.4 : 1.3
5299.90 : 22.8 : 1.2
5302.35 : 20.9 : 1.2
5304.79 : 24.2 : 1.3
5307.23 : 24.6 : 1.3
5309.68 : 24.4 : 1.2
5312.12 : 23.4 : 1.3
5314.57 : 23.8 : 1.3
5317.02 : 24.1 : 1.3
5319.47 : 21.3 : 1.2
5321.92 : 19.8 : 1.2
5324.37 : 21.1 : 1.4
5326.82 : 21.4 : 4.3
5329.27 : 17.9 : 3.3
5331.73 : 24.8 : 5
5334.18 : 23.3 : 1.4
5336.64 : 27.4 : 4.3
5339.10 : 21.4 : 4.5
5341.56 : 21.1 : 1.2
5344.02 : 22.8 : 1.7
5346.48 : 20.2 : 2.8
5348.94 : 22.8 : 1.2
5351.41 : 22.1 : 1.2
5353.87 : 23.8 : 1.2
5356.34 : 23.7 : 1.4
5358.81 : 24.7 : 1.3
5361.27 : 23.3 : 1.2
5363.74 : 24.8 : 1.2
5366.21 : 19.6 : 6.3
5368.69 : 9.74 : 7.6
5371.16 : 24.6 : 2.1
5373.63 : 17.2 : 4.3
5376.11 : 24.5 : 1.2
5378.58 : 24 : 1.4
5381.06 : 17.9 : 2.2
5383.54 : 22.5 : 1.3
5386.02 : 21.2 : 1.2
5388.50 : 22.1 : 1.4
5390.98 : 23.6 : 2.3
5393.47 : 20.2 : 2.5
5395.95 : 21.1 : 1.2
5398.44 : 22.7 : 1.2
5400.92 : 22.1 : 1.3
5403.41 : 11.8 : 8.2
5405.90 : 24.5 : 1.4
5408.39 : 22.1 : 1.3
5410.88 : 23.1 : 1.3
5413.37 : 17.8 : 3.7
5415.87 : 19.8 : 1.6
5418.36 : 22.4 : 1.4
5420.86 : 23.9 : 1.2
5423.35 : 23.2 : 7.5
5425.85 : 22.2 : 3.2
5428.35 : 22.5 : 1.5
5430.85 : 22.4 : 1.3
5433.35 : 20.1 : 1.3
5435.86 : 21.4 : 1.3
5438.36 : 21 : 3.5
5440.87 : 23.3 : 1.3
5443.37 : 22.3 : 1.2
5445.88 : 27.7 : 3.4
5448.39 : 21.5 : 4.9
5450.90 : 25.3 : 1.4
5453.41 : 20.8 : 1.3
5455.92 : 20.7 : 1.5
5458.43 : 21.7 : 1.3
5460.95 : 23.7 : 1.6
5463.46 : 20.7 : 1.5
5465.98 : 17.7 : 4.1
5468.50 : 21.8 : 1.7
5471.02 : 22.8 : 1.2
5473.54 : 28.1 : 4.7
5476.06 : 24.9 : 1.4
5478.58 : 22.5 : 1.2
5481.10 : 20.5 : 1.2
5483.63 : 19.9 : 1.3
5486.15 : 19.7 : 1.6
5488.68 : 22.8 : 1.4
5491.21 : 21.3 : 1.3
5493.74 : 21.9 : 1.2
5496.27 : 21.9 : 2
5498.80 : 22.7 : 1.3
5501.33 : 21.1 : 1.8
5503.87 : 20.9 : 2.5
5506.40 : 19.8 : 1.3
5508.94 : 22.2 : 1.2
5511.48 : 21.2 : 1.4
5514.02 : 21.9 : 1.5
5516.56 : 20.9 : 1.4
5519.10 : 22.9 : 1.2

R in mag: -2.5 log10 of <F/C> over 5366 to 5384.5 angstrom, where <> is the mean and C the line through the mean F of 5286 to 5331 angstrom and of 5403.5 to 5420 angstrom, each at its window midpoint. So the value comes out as 0.08 mag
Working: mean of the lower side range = 22.7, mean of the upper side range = 21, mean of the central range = 20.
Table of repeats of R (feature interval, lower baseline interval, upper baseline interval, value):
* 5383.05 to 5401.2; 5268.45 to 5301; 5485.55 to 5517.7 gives 0.013 mag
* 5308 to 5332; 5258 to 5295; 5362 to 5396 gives -0.032 mag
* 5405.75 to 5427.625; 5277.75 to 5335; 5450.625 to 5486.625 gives 0.014 mag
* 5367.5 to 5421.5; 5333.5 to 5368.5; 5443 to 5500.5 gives 0.081 mag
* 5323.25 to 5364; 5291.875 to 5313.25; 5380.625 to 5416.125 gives -0.018 mag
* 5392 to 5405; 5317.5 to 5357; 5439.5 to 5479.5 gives 0.141 mag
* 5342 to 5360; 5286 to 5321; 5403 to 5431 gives -0.008 mag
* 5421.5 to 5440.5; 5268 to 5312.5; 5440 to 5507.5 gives 0.020 mag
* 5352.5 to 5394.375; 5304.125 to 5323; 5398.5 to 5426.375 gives 0.019 mag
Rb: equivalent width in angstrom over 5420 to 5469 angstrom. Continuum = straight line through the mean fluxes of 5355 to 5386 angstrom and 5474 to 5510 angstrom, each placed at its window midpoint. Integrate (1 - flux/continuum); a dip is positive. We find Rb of -1.4 angstrom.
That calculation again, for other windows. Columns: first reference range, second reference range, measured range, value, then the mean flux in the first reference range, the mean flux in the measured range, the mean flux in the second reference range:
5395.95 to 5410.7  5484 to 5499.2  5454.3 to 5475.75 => -0.9 angstrom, 20.9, 22.2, 21.6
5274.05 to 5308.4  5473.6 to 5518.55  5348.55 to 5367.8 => -0.1 angstrom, 23.2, 22.9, 21.7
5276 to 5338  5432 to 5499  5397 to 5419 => 1.8 angstrom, 23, 20.7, 22.2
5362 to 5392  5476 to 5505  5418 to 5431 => -1.0 angstrom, 21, 22.8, 21.5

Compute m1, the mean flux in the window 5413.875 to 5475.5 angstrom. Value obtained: 22.3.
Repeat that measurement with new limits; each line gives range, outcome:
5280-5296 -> 23.7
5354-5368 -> 22.7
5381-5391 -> 21.6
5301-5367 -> 22.7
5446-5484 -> 22.4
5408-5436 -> 21.7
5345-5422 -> 21.4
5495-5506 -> 21.5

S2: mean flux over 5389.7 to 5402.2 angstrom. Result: 21.9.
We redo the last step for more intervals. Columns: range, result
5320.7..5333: 21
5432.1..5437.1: 20.7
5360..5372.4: 20.4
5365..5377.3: 19.1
